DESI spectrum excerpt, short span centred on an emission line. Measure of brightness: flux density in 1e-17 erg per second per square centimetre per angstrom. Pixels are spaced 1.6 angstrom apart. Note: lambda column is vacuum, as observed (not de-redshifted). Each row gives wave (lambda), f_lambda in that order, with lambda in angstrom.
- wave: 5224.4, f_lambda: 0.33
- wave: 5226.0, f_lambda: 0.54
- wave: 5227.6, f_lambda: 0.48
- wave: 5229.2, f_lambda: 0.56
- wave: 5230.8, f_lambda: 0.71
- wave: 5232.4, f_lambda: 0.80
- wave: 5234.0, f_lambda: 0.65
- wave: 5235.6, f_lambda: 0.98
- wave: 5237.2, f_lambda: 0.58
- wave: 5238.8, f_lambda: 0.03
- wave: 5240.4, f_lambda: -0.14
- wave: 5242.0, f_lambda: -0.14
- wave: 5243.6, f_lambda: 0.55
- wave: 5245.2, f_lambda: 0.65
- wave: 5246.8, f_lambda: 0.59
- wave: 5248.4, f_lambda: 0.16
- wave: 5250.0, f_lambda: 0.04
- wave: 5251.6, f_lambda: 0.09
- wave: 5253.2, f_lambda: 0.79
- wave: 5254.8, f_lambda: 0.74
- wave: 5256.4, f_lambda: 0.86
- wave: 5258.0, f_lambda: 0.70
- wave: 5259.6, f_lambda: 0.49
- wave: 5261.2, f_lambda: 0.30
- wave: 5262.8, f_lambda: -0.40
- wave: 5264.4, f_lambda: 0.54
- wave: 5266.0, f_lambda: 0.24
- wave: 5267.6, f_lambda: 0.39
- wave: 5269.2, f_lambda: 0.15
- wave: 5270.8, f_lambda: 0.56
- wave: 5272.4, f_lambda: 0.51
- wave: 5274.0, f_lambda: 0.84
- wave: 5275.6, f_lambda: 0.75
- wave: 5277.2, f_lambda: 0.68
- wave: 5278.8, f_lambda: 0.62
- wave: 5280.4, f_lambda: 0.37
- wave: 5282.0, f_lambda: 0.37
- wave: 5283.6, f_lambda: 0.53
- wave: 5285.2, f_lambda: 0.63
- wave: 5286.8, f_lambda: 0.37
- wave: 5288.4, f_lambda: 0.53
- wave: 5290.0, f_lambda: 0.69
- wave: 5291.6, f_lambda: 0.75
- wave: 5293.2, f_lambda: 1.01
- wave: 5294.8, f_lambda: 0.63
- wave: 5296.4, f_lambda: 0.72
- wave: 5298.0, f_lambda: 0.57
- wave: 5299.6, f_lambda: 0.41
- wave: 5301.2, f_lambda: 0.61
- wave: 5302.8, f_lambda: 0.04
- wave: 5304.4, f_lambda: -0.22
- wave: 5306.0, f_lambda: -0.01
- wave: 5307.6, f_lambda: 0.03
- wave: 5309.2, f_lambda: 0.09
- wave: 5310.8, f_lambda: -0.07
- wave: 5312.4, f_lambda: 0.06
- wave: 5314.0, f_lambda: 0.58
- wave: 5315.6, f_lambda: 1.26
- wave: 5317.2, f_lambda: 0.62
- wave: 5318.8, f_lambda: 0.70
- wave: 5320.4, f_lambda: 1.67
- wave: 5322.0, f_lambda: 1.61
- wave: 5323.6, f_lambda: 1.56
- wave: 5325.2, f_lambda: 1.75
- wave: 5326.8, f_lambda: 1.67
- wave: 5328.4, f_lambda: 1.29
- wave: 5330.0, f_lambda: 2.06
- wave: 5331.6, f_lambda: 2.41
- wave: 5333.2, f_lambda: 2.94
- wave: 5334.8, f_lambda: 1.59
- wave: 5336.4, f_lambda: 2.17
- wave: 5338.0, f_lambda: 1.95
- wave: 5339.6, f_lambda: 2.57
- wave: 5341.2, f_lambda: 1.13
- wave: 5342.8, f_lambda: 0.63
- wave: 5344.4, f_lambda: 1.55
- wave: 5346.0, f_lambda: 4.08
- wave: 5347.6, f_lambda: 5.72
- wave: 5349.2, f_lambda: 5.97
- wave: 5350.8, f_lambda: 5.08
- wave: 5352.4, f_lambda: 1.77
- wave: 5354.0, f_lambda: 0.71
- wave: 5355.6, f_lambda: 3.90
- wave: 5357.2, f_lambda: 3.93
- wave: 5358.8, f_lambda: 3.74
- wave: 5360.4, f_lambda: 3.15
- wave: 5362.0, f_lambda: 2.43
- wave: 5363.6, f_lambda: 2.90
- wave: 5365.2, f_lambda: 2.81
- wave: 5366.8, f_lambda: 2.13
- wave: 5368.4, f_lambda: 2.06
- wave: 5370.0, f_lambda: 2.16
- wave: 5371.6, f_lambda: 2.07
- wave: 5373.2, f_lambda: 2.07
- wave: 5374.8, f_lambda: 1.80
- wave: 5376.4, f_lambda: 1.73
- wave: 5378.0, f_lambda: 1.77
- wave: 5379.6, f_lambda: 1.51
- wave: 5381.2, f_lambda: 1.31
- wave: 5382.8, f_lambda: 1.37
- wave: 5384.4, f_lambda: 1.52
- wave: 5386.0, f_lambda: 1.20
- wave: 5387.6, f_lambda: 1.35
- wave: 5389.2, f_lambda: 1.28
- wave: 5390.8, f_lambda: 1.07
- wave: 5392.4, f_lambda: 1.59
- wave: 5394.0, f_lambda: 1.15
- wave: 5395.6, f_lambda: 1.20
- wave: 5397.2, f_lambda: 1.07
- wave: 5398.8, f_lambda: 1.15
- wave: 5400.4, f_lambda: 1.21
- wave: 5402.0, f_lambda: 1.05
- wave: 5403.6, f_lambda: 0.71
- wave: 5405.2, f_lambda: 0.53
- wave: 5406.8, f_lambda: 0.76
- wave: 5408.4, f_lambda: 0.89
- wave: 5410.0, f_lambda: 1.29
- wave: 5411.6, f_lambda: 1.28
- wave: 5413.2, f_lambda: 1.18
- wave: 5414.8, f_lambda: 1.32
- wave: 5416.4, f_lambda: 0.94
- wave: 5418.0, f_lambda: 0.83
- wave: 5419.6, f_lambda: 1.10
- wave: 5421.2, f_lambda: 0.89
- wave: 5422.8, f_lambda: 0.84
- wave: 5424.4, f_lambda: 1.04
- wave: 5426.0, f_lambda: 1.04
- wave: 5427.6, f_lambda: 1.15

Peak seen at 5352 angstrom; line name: Ly-alpha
